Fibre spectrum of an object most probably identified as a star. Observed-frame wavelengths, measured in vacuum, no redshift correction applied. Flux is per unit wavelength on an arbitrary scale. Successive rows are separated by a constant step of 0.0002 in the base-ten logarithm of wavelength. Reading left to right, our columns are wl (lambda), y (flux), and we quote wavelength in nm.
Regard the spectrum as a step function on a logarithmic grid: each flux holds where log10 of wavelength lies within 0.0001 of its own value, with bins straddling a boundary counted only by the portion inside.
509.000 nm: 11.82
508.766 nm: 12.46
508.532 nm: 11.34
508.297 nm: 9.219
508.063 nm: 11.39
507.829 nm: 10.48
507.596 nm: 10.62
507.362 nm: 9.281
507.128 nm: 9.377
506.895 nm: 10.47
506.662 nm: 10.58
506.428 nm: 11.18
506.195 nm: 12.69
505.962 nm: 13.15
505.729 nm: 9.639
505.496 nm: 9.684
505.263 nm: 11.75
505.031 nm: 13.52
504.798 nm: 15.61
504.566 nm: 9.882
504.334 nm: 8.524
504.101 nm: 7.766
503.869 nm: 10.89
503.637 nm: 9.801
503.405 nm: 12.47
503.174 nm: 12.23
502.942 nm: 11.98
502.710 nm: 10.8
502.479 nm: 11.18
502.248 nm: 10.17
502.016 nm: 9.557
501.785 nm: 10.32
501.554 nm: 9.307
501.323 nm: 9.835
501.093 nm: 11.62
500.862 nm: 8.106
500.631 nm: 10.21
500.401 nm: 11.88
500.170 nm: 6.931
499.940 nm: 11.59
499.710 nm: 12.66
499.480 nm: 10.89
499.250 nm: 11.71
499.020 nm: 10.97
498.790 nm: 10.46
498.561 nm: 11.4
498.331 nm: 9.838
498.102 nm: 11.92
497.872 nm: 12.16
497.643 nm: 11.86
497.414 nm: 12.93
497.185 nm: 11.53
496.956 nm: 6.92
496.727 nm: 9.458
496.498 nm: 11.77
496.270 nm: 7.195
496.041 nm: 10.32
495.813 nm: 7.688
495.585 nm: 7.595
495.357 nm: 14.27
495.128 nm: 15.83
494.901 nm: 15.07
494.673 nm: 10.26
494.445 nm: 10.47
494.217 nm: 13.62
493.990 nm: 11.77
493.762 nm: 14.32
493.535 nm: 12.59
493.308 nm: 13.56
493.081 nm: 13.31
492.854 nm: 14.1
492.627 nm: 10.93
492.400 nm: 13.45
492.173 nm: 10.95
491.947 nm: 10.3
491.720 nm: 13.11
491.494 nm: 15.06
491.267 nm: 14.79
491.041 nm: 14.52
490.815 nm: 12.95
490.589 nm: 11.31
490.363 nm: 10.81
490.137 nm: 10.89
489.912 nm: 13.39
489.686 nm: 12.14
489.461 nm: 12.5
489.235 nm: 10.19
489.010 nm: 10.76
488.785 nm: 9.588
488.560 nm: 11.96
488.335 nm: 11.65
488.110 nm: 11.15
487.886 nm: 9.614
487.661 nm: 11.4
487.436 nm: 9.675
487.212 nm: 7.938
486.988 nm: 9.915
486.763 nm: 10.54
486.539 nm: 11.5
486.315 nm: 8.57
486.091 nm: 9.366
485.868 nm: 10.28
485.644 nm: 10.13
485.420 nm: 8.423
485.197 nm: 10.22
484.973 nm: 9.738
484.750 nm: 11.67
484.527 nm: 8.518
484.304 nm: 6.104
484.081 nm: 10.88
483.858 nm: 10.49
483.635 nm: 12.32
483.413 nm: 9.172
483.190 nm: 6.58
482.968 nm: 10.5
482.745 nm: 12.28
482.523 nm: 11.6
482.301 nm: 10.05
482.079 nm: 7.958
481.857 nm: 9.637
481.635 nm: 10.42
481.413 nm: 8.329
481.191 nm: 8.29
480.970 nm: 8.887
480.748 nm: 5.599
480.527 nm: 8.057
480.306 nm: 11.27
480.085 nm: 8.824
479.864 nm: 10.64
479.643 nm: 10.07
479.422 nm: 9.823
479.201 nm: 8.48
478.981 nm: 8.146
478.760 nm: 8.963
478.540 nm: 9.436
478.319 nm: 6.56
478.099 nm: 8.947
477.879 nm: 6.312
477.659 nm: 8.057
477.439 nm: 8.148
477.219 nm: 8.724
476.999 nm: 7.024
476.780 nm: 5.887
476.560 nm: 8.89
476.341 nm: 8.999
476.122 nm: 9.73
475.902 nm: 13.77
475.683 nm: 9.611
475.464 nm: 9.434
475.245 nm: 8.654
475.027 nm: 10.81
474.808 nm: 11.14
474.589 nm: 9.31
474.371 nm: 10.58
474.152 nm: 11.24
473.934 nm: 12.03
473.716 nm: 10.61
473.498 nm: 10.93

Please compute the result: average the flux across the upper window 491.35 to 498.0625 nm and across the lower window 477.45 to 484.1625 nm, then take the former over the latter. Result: 1.3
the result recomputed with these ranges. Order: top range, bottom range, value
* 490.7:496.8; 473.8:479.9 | 1.32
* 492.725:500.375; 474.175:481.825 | 1.27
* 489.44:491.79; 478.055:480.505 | 1.40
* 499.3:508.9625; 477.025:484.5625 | 1.19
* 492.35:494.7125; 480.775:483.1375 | 1.32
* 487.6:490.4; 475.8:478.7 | 1.32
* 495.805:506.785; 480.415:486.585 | 1.14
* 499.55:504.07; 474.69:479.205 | 1.19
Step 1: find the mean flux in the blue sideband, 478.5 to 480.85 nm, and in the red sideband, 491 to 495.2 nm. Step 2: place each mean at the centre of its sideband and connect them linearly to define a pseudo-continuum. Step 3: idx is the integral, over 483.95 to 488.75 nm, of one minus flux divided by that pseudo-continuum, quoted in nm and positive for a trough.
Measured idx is 0.46 nm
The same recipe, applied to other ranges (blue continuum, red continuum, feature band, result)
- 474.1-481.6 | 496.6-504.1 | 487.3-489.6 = -0.24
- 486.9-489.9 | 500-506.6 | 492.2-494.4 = -0.44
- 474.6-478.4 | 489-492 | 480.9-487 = 0.59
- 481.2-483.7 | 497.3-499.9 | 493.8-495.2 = -0.22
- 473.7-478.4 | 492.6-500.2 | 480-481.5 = 0.20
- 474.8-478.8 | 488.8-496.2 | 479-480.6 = -0.01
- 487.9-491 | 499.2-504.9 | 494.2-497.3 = 0.08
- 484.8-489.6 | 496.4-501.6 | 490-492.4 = -0.48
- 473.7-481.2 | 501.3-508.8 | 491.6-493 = -0.30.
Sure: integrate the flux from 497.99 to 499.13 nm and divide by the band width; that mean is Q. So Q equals 10.9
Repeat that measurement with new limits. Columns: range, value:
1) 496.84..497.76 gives 10.8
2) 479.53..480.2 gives 9.85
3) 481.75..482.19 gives 8.79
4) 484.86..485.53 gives 9.47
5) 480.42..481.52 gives 7.83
